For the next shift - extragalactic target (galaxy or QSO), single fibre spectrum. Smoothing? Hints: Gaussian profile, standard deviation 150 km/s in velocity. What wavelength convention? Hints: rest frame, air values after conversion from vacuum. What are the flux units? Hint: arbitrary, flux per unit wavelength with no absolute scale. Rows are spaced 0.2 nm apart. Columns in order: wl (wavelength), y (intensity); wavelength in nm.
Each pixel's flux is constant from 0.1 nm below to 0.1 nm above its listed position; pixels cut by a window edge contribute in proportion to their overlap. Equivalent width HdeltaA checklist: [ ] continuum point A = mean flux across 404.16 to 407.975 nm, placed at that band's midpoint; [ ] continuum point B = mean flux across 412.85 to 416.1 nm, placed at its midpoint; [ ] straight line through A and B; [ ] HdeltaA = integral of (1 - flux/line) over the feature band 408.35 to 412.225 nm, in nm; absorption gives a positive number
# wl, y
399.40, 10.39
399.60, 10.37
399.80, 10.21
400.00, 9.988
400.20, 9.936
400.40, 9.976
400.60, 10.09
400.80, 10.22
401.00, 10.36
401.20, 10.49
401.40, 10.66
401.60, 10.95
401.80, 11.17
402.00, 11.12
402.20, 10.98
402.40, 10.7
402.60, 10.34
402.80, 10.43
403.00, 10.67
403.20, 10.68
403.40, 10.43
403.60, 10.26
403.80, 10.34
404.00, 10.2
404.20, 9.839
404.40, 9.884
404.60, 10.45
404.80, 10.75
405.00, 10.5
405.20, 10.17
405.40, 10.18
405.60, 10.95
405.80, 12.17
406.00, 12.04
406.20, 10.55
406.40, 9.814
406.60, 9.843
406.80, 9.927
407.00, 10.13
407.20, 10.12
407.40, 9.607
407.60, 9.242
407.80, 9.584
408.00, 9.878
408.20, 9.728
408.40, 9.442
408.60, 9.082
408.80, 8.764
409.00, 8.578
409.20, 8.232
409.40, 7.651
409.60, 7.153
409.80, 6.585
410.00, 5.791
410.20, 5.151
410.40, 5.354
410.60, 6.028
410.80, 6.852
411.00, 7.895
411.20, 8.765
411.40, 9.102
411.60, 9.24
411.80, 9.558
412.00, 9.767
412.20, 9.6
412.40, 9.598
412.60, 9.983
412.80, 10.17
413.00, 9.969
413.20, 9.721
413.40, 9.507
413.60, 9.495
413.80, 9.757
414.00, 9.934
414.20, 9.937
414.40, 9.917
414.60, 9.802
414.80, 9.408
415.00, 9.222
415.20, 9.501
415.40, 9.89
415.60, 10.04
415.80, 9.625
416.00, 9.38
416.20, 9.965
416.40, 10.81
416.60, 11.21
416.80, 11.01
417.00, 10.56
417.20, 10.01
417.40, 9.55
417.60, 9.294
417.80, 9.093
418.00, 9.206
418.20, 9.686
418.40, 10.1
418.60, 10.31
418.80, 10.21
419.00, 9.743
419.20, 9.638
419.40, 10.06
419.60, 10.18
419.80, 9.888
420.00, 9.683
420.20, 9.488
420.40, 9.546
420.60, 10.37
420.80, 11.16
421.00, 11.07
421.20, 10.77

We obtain 0.82 nm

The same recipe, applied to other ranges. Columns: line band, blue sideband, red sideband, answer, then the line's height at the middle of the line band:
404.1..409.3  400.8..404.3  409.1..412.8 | -0.39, 9.28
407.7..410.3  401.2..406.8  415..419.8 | 0.56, 10.3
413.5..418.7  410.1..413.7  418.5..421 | -0.26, 9.41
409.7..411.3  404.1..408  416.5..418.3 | 0.57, 10.2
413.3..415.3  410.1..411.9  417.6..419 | -0.26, 8.54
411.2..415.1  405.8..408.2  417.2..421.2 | 0.15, 10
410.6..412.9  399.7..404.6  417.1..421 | 0.25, 10.1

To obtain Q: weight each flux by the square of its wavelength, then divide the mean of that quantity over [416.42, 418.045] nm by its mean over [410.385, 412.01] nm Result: 1.28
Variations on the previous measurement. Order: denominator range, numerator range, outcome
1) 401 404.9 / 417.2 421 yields 1.01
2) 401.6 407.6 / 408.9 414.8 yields 0.85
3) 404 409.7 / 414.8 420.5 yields 1.06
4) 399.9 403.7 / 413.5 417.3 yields 1.02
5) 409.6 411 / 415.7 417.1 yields 1.73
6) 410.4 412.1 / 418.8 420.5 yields 1.24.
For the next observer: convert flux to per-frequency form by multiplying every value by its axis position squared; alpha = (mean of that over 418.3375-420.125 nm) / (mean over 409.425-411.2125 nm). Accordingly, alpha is 1.59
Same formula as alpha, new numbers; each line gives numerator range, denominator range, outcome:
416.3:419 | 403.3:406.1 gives 1.01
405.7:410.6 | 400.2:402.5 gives 0.87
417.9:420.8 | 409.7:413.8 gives 1.22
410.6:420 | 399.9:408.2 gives 0.98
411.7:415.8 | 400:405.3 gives 0.98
